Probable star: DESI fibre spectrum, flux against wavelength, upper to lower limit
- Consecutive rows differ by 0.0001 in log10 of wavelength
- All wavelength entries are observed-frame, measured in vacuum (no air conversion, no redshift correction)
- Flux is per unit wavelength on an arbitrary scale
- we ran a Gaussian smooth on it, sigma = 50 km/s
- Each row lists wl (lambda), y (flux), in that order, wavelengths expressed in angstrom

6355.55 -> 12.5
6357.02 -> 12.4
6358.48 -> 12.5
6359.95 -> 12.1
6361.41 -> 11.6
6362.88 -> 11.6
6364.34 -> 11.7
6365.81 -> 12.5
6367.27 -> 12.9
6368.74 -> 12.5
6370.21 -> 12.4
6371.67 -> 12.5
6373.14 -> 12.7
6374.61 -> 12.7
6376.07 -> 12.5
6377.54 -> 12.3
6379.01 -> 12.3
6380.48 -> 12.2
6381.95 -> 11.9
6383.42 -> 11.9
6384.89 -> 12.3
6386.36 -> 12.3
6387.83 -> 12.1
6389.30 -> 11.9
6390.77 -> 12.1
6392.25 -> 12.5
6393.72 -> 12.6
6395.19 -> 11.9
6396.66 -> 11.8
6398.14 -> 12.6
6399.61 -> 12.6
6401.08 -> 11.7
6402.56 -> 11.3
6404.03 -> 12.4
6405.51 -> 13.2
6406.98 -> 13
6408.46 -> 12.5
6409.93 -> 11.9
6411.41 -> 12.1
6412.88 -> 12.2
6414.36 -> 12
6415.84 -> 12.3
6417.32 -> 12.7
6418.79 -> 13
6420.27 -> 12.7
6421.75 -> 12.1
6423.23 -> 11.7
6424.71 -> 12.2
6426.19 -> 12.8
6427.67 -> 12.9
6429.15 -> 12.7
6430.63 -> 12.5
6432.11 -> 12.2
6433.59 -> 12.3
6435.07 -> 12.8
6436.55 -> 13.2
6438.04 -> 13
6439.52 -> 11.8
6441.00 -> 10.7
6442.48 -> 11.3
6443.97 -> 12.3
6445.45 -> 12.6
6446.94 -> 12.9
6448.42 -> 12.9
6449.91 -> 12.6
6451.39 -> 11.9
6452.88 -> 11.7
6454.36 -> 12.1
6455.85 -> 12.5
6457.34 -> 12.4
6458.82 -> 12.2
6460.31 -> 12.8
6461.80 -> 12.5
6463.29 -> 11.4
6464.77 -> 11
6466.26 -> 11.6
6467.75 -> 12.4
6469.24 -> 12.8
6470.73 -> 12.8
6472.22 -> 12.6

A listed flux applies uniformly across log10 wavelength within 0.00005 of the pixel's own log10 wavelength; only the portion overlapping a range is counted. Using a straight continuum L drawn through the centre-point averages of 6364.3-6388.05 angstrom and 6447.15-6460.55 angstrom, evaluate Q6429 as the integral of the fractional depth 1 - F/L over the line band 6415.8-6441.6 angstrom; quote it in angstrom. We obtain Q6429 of -0.2 angstrom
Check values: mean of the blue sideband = 12.4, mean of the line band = 12.4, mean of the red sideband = 12.4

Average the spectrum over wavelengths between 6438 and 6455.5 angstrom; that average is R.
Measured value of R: 12.1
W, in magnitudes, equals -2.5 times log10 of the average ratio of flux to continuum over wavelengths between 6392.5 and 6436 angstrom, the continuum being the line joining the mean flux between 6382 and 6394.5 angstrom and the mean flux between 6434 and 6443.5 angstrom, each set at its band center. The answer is -0.02 mag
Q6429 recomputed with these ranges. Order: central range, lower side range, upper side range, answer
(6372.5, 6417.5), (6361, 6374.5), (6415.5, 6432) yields 0.5 angstrom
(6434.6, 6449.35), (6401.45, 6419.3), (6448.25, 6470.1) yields -0.1 angstrom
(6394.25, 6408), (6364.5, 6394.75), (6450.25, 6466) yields 0.0 angstrom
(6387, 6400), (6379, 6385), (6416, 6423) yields 0.0 angstrom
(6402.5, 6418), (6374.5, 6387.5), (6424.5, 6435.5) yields 0.1 angstrom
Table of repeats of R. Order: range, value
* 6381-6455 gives 12.3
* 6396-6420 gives 12.3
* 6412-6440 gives 12.5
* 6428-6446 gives 12.3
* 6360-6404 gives 12.2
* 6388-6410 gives 12.3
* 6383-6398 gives 12.2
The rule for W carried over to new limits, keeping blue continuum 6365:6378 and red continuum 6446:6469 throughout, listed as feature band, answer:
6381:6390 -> 0.04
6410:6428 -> 0.00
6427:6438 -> -0.03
